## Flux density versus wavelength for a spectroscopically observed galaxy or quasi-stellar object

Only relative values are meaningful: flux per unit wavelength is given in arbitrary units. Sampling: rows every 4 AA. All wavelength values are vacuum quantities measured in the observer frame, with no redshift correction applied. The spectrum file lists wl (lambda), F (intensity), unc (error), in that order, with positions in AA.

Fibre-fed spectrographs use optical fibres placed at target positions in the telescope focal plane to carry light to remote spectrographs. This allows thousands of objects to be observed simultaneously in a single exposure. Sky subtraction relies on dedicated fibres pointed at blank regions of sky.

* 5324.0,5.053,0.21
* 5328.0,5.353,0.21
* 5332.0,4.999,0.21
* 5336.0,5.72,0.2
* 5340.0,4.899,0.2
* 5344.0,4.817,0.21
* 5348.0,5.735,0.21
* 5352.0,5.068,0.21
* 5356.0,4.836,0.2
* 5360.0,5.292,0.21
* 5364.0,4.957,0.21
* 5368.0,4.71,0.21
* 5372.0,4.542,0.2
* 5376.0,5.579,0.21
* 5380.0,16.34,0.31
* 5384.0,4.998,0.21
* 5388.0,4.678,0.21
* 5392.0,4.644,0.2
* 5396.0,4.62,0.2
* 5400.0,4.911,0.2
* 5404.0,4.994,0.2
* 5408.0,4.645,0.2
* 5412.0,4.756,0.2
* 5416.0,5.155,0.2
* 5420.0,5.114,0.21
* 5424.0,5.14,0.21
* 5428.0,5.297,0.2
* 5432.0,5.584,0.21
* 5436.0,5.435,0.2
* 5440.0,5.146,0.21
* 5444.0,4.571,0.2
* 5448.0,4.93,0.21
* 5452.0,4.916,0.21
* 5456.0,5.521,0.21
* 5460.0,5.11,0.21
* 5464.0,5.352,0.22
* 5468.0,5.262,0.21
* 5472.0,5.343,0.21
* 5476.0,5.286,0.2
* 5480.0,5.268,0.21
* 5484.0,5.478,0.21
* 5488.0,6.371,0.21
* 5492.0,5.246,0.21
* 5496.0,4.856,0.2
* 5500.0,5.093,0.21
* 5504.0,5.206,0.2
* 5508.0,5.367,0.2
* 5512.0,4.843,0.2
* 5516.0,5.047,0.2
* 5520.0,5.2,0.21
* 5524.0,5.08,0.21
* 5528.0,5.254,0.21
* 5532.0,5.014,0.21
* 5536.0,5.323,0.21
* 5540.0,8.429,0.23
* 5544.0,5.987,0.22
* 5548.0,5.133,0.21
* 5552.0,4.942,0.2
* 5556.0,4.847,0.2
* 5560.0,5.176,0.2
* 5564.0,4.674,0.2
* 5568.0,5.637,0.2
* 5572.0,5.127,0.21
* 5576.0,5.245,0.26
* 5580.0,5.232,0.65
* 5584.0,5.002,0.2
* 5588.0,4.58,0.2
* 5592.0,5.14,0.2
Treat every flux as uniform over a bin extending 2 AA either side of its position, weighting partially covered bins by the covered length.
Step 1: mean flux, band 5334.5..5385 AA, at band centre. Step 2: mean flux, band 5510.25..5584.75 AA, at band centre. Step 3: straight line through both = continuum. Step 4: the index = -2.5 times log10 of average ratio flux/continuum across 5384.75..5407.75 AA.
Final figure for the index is 0.22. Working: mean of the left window 5.98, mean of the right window 5.33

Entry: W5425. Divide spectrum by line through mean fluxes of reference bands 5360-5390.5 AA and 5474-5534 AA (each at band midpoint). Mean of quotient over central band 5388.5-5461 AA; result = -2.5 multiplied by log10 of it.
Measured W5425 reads 0.19 mag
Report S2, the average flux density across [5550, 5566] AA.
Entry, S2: 4.91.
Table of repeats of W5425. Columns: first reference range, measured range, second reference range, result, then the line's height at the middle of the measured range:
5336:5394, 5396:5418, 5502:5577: 0.168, 5.68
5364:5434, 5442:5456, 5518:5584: 0.131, 5.54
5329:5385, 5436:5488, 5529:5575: 0.086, 5.67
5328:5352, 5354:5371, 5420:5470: 0.063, 5.22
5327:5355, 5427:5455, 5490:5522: 0.003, 5.15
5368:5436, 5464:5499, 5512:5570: 0.025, 5.5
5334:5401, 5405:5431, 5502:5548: 0.119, 5.62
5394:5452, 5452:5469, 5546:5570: -0.050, 5.03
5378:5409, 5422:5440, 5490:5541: 0.124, 5.99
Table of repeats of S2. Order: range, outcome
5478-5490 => 5.71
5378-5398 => 7.06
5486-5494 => 5.81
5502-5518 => 5.12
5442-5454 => 4.81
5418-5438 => 5.31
